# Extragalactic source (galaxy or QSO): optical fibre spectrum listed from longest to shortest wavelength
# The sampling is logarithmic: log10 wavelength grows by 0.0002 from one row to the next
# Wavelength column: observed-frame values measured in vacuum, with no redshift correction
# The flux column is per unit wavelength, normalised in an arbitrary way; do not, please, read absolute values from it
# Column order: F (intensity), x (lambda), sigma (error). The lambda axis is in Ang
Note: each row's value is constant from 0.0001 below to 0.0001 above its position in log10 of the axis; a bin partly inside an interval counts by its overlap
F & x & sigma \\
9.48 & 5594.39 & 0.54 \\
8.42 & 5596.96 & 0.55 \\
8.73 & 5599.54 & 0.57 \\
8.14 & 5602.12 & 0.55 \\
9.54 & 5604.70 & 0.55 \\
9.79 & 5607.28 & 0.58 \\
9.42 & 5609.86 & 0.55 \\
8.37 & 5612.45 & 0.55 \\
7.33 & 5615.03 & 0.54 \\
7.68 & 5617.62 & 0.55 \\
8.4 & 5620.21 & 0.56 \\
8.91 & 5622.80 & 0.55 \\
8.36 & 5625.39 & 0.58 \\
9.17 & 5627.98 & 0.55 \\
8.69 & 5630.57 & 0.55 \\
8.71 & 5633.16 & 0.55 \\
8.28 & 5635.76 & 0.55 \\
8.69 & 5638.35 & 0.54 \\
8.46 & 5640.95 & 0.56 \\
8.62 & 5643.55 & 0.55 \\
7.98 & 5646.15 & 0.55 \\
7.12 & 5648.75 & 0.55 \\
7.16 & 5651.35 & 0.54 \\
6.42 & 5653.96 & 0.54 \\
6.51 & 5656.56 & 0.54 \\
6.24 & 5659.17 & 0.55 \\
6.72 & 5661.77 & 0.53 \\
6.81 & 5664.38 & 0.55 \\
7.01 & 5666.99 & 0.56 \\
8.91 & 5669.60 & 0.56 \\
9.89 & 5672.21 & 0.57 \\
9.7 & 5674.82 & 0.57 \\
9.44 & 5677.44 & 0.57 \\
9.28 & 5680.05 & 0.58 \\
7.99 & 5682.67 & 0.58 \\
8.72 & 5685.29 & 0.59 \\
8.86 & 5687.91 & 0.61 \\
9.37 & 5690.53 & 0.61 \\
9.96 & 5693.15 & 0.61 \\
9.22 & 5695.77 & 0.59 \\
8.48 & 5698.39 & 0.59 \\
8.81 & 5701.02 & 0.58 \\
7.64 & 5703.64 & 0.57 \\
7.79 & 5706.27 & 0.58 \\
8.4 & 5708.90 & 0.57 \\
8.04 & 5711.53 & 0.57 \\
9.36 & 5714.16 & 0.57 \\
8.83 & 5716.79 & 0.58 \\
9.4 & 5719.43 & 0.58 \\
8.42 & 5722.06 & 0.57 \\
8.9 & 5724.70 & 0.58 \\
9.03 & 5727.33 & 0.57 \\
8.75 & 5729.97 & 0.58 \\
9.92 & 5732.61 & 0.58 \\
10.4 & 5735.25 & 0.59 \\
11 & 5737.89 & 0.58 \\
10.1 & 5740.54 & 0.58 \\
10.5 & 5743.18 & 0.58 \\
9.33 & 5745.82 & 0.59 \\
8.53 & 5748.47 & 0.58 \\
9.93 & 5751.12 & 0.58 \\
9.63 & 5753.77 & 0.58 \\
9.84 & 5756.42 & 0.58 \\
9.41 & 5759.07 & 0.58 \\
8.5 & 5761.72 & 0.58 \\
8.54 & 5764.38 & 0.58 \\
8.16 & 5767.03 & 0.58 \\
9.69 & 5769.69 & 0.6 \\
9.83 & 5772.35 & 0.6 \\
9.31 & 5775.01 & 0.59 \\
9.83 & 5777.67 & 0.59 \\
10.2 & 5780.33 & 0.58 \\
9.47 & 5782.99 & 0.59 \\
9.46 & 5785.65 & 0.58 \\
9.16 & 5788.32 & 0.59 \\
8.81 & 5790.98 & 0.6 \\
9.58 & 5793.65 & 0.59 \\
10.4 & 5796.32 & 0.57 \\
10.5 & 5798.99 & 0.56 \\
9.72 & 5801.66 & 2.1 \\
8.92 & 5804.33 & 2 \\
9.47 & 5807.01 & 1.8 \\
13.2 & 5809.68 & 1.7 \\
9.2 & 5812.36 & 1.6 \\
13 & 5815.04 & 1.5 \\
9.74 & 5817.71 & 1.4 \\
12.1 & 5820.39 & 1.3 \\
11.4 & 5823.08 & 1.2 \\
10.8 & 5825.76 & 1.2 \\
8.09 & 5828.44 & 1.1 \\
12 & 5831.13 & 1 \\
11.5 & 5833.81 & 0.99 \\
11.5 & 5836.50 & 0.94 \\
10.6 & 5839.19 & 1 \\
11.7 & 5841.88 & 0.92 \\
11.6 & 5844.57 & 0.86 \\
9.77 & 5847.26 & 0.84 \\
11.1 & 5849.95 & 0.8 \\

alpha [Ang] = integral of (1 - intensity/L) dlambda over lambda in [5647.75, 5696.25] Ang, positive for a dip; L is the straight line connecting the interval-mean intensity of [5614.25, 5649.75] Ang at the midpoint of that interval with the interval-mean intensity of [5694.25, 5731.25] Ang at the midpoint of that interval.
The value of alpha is 1.9 Ang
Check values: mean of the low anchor 8.34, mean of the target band 8.17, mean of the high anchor 8.66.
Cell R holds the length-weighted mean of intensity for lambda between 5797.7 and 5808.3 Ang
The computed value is 9.65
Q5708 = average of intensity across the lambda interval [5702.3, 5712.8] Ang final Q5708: 7.97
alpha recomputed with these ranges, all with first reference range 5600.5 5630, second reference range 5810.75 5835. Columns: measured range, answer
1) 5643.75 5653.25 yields 1.6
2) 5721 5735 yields 1.1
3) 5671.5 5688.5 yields 0.4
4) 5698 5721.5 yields 2.8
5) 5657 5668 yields 3.0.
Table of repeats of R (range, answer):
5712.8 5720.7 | 9.18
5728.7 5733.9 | 9.34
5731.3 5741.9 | 10.4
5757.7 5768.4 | 8.66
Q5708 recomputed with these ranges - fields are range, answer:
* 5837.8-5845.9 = 11.3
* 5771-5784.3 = 9.73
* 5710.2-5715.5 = 8.7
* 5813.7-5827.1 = 11.4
